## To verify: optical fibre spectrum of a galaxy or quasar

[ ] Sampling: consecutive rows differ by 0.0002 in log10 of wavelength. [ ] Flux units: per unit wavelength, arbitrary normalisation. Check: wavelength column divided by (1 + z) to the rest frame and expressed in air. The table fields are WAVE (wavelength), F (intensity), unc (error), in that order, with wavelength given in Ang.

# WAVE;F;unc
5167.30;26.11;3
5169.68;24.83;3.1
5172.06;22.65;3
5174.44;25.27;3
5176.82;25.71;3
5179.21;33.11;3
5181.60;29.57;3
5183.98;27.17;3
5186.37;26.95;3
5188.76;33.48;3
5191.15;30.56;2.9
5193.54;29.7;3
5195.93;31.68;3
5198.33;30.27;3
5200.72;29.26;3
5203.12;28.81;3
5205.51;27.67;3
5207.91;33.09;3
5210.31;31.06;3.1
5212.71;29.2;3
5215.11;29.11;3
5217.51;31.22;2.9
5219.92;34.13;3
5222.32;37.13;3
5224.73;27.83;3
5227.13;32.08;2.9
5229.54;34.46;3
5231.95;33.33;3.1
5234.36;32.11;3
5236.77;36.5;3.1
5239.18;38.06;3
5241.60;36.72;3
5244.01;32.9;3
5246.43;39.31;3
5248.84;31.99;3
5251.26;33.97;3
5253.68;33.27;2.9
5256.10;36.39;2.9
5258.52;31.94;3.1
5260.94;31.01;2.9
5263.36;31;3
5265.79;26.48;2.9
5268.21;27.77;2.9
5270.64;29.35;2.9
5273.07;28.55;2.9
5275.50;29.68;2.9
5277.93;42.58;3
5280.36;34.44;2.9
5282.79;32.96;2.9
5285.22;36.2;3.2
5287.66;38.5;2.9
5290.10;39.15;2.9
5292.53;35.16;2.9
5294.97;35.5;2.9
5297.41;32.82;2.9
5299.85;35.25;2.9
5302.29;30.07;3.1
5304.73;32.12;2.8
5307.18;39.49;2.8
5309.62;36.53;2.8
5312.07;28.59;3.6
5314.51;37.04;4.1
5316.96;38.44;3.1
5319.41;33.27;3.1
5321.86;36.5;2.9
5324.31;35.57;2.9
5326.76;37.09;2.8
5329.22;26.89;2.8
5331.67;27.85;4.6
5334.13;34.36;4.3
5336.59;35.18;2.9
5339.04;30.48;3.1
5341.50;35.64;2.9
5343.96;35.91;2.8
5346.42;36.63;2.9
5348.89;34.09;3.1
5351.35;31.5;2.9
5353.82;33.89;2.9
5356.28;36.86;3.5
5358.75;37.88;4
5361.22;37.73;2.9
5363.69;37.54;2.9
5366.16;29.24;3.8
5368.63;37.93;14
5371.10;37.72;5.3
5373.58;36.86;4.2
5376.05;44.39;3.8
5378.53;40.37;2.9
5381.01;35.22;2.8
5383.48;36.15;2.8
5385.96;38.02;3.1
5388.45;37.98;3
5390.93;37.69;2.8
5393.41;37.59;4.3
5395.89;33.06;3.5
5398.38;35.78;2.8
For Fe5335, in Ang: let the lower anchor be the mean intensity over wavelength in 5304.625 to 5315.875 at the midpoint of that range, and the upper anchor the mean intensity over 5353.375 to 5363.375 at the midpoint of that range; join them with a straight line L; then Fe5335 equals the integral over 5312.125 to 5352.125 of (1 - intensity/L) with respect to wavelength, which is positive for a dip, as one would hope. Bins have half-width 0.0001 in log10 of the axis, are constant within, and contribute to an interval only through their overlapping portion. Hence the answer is 2.1 Ang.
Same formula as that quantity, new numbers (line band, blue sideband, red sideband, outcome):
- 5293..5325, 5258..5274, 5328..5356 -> -3.3 Ang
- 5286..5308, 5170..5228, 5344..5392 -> -1.0 Ang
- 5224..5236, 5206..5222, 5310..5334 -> -0.2 Ang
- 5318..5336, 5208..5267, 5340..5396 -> 1.1 Ang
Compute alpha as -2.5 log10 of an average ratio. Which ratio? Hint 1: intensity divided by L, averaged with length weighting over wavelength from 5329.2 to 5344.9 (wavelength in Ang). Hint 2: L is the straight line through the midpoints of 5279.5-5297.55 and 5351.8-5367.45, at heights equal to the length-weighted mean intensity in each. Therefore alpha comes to 0.09 mag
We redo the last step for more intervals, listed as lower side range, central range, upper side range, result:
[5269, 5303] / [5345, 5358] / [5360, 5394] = 0.06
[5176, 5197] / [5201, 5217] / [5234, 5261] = 0.06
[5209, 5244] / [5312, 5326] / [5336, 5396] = -0.01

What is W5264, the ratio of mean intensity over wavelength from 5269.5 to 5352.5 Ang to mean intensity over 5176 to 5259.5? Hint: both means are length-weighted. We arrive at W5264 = 1.07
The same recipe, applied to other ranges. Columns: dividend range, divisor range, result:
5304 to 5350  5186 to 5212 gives 1.13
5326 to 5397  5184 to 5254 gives 1.11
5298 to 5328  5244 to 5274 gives 1.10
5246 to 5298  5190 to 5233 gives 1.07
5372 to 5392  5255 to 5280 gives 1.21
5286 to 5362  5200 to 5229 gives 1.12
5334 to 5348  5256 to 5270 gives 1.15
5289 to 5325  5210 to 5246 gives 1.05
